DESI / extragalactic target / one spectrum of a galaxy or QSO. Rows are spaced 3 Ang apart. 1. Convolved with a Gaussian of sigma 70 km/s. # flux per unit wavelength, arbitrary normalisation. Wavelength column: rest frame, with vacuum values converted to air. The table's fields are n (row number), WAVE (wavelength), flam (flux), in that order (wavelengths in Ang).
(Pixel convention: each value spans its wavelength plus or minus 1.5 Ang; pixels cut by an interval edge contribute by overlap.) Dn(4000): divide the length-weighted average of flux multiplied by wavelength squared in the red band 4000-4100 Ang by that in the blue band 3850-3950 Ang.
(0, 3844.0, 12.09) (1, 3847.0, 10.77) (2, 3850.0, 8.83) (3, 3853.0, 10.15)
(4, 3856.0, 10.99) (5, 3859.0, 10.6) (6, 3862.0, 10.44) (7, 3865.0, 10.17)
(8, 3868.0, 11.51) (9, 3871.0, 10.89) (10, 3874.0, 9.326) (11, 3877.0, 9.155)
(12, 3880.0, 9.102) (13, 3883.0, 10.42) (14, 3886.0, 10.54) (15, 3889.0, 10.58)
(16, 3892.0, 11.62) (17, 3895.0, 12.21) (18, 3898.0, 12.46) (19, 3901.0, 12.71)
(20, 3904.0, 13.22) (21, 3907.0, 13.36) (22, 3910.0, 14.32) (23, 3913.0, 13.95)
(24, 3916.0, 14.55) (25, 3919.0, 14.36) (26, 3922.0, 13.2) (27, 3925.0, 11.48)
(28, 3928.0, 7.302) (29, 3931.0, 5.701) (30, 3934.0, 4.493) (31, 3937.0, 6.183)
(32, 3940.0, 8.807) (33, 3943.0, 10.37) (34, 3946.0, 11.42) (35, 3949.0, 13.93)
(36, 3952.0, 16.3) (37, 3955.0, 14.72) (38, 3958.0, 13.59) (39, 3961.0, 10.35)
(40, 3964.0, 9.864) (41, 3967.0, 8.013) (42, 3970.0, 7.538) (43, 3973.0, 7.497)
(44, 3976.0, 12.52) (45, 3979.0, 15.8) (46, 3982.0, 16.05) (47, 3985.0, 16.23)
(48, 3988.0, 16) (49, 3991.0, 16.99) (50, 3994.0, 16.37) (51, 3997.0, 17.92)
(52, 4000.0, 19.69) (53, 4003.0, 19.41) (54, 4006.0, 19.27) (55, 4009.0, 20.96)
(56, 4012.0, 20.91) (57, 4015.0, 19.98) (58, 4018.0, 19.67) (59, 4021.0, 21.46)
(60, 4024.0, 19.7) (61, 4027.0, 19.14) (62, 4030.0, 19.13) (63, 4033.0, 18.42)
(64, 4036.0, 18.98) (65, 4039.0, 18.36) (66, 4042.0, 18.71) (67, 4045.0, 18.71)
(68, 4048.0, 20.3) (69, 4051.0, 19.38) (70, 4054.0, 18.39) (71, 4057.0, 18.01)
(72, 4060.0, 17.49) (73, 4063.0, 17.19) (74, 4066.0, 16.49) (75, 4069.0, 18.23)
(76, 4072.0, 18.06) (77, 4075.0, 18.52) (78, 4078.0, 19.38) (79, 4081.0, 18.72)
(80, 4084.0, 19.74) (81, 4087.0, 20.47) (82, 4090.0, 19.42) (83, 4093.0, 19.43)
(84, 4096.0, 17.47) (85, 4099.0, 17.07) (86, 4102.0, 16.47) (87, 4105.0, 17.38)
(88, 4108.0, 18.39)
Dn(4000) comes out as 1.9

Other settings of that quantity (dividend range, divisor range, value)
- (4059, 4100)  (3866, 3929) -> 1.72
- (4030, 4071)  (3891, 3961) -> 1.67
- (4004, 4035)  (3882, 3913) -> 1.72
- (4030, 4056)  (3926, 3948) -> 2.50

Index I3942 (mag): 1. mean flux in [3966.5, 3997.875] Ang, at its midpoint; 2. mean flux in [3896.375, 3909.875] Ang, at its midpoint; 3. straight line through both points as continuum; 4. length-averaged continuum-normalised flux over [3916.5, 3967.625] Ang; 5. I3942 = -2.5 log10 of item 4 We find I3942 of 0.25 mag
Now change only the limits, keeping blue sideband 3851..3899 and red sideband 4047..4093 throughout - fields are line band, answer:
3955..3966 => 0.21 mag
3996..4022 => -0.23 mag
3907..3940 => 0.18 mag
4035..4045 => -0.08 mag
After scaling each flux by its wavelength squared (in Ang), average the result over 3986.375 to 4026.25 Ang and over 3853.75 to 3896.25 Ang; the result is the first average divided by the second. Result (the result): 1.94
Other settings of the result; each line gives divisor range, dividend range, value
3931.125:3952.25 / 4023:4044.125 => 2.07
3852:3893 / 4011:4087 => 1.99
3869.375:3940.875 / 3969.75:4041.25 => 1.71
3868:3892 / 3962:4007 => 1.50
